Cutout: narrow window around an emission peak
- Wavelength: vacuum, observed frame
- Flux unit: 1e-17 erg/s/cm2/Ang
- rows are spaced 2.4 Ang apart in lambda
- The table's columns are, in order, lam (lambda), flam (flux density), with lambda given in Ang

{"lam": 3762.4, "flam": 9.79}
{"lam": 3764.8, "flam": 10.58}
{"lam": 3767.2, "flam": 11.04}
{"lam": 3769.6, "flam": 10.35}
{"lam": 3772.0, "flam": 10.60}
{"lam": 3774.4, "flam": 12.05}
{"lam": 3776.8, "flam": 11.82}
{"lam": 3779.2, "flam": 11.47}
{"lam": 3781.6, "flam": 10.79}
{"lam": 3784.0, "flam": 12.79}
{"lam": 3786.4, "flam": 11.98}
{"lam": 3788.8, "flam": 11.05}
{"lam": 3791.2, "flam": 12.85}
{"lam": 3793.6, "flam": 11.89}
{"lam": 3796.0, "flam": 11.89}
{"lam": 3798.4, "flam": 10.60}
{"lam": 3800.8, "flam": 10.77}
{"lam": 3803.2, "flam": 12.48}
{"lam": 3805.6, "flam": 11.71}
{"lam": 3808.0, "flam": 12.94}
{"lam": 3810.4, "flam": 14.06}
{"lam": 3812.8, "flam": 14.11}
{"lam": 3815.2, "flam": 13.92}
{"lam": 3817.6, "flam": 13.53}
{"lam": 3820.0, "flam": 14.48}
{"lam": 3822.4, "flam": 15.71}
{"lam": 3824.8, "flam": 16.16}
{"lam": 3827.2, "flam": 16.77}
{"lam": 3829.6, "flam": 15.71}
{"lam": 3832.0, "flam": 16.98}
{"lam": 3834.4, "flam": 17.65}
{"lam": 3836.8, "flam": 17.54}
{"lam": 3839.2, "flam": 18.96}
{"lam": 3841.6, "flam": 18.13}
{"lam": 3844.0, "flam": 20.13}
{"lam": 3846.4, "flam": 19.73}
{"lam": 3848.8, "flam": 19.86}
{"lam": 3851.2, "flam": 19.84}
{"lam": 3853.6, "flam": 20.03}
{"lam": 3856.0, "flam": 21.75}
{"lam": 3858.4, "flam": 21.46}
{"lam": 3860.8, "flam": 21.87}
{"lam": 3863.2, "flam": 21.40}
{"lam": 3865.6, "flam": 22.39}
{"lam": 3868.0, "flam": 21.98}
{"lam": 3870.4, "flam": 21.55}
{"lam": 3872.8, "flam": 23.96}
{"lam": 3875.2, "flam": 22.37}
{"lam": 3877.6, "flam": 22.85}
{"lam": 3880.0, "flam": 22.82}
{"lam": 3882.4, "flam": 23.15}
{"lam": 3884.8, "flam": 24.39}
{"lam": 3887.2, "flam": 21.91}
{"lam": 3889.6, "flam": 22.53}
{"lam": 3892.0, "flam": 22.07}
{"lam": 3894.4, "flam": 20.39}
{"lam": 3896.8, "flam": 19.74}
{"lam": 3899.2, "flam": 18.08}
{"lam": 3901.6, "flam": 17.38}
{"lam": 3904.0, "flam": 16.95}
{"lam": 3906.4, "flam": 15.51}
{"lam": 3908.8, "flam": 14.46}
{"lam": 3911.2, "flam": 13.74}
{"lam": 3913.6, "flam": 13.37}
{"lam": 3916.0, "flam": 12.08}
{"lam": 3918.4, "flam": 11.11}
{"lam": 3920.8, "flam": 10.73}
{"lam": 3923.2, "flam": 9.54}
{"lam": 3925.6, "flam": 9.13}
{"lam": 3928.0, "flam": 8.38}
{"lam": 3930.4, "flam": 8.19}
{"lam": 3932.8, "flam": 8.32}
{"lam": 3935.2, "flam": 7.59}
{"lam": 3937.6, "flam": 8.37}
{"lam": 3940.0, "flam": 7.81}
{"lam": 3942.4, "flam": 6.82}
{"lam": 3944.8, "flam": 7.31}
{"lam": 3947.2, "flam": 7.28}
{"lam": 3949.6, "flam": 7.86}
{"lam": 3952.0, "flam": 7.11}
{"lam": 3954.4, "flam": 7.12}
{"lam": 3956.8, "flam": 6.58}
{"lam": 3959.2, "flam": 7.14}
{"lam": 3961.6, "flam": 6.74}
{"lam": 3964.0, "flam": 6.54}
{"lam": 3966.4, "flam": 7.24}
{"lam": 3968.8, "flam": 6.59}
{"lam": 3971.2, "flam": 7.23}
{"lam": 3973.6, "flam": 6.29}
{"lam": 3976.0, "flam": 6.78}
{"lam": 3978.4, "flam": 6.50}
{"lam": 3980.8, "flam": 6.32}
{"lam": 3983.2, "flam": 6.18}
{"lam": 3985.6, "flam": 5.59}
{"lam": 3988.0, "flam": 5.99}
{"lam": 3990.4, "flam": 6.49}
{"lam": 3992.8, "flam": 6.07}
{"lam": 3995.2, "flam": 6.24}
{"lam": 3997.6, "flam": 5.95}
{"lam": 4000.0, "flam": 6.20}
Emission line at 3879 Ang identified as Mg II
